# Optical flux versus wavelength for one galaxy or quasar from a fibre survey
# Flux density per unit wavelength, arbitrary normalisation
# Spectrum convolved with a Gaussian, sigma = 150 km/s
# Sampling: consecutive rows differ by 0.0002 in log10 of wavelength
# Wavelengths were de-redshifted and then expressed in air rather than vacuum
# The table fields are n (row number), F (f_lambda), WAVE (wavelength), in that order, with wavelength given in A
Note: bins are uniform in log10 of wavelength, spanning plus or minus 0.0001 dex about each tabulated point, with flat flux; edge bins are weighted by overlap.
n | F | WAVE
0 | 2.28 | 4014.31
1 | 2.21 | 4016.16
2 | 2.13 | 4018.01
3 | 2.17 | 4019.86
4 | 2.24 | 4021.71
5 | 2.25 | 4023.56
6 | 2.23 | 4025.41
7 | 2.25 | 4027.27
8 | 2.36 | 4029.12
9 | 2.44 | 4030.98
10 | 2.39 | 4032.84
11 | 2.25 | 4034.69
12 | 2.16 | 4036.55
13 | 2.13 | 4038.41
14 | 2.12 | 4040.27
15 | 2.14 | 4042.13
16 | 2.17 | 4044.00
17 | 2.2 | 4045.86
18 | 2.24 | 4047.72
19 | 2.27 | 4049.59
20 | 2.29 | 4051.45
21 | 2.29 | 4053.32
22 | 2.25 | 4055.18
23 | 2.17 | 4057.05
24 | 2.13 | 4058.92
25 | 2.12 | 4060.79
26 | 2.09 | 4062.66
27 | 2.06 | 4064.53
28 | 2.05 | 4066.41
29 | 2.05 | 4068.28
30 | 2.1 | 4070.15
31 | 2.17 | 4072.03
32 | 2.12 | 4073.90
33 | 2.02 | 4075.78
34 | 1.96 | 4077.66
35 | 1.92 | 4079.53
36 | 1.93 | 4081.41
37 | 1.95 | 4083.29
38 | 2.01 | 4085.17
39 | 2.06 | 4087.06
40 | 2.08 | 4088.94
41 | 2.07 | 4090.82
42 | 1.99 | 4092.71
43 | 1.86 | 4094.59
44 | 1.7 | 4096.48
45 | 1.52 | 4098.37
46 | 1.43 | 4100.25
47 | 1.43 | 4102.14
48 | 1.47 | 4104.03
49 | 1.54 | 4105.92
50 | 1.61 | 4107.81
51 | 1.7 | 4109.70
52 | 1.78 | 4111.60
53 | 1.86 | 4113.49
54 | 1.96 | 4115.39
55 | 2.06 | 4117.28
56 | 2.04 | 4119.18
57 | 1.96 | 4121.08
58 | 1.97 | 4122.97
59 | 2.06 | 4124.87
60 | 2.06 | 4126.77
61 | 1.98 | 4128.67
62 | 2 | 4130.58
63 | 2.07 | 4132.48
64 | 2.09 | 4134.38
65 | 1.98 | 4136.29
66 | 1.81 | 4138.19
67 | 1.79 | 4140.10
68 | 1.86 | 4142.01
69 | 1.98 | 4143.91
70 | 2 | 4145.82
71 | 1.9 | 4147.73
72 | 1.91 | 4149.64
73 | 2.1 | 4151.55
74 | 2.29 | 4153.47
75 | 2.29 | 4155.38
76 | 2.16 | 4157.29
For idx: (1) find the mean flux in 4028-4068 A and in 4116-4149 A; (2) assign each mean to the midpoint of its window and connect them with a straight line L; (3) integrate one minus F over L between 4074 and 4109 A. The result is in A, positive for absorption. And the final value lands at 4.6 A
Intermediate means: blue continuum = 2.2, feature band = 1.81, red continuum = 1.98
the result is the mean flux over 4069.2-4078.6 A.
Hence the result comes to 2.08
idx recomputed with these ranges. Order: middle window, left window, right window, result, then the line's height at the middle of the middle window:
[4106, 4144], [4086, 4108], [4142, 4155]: -0.5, 1.9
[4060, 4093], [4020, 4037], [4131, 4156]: 1.9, 2.17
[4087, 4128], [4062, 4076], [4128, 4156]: 4.3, 2.04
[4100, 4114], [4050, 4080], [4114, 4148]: 2.9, 2.03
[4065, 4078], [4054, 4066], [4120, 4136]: 0.3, 2.12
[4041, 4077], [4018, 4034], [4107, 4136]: 0.3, 2.17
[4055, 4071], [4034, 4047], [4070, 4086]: -0.2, 2.08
